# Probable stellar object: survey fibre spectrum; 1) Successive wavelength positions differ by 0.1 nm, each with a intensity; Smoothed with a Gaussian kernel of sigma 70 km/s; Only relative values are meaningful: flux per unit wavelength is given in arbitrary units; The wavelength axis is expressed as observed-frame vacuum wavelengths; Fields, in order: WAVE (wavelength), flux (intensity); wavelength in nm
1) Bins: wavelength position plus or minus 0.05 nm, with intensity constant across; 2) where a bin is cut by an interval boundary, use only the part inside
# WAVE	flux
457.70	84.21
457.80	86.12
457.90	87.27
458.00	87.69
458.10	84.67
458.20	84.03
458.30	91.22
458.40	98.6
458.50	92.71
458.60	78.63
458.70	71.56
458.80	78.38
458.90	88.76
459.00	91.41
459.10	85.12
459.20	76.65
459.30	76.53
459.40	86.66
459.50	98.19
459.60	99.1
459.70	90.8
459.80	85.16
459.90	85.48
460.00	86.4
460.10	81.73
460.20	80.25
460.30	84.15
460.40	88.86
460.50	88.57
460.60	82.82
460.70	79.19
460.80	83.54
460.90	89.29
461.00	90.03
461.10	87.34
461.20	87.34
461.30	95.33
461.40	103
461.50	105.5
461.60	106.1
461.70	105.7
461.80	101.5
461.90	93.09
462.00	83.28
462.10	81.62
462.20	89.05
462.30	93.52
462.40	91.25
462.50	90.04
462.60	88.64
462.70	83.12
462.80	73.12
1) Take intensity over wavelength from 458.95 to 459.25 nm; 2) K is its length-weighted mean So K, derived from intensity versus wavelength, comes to 84.4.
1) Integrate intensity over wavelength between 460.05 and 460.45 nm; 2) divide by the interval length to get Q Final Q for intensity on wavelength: 83.7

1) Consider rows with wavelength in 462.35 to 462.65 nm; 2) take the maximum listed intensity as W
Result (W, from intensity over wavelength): 91.25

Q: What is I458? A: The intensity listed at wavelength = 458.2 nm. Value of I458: 84.03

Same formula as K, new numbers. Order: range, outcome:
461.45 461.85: 105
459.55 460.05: 89.4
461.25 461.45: 99.2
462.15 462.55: 91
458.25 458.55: 94.2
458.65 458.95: 79.6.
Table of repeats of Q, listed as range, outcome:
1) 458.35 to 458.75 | 85.4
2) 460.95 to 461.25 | 88.2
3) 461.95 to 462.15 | 82.5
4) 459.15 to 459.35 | 76.6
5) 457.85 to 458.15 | 86.5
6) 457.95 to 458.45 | 89.2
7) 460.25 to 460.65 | 86.1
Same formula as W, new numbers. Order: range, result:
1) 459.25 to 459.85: 99.1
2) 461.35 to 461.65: 106.1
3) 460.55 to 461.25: 90.03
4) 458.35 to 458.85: 98.6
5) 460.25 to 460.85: 88.86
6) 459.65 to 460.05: 90.8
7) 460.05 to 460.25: 81.73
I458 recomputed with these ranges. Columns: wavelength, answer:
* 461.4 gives 103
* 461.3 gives 95.33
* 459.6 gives 99.1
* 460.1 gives 81.73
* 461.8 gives 101.5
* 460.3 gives 84.15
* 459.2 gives 76.65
